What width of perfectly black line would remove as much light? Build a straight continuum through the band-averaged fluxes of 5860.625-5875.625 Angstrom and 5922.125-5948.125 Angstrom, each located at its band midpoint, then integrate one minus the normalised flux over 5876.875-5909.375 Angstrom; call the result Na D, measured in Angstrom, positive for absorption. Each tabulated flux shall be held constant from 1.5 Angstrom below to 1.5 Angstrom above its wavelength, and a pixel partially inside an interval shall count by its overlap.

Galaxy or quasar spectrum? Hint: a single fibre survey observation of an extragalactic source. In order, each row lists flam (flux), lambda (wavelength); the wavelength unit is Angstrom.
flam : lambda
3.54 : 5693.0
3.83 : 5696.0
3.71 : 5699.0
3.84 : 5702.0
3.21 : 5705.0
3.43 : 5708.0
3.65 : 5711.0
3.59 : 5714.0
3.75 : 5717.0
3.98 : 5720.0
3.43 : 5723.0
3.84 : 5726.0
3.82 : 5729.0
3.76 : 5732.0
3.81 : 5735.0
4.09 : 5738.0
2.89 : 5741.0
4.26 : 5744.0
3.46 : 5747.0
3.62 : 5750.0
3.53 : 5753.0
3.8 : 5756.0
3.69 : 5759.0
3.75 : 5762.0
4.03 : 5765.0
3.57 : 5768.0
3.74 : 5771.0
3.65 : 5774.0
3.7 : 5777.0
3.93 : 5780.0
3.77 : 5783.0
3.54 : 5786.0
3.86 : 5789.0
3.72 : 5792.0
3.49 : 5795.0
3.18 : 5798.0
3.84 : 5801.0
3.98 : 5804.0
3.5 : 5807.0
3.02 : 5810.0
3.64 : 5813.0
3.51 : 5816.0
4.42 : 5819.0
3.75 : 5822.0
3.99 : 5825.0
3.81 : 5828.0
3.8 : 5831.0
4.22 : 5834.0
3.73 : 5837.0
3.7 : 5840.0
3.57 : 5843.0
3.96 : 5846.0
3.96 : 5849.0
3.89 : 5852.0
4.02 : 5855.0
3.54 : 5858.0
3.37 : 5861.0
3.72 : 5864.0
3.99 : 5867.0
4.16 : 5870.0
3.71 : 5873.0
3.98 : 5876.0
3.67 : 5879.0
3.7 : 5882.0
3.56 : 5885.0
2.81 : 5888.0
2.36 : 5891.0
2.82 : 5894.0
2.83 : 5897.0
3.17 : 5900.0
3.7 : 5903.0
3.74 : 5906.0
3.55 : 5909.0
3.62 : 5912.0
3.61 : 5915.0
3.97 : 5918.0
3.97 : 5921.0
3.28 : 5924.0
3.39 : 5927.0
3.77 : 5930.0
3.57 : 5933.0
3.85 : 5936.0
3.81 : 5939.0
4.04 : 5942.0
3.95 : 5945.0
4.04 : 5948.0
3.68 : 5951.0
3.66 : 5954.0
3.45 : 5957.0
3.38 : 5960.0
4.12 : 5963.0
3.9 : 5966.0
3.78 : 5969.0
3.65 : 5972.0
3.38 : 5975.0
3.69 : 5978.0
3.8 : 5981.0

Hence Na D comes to 4.5 Angstrom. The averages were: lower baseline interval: 3.84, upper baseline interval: 3.73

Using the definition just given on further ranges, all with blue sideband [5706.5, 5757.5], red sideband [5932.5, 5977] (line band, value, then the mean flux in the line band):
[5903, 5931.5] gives 0.6 Angstrom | 3.66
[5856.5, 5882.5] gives -0.2 Angstrom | 3.76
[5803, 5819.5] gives 0.4 Angstrom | 3.62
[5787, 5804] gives 0.3 Angstrom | 3.65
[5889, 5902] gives 3.2 Angstrom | 2.83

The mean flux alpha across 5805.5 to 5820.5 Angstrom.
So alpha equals 3.62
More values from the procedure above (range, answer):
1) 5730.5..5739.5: 3.89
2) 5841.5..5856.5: 3.88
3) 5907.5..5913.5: 3.58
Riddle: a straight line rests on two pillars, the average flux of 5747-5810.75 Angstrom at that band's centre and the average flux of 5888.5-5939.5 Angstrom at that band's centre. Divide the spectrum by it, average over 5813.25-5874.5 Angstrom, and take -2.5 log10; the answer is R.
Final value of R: -0.08 mag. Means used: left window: 3.67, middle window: 3.84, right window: 3.45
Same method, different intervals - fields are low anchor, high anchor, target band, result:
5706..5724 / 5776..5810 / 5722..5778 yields -0.02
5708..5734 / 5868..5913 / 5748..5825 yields -0.03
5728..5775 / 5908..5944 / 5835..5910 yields 0.04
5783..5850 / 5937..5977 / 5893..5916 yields 0.11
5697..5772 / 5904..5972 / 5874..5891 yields 0.08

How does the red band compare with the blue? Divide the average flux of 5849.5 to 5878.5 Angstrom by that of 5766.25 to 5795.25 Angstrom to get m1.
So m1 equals 1.0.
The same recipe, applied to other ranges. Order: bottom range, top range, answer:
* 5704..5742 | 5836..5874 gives 1.04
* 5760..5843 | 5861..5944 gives 0.96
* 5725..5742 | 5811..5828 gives 1.03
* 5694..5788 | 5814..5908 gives 0.99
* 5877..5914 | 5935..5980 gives 1.14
